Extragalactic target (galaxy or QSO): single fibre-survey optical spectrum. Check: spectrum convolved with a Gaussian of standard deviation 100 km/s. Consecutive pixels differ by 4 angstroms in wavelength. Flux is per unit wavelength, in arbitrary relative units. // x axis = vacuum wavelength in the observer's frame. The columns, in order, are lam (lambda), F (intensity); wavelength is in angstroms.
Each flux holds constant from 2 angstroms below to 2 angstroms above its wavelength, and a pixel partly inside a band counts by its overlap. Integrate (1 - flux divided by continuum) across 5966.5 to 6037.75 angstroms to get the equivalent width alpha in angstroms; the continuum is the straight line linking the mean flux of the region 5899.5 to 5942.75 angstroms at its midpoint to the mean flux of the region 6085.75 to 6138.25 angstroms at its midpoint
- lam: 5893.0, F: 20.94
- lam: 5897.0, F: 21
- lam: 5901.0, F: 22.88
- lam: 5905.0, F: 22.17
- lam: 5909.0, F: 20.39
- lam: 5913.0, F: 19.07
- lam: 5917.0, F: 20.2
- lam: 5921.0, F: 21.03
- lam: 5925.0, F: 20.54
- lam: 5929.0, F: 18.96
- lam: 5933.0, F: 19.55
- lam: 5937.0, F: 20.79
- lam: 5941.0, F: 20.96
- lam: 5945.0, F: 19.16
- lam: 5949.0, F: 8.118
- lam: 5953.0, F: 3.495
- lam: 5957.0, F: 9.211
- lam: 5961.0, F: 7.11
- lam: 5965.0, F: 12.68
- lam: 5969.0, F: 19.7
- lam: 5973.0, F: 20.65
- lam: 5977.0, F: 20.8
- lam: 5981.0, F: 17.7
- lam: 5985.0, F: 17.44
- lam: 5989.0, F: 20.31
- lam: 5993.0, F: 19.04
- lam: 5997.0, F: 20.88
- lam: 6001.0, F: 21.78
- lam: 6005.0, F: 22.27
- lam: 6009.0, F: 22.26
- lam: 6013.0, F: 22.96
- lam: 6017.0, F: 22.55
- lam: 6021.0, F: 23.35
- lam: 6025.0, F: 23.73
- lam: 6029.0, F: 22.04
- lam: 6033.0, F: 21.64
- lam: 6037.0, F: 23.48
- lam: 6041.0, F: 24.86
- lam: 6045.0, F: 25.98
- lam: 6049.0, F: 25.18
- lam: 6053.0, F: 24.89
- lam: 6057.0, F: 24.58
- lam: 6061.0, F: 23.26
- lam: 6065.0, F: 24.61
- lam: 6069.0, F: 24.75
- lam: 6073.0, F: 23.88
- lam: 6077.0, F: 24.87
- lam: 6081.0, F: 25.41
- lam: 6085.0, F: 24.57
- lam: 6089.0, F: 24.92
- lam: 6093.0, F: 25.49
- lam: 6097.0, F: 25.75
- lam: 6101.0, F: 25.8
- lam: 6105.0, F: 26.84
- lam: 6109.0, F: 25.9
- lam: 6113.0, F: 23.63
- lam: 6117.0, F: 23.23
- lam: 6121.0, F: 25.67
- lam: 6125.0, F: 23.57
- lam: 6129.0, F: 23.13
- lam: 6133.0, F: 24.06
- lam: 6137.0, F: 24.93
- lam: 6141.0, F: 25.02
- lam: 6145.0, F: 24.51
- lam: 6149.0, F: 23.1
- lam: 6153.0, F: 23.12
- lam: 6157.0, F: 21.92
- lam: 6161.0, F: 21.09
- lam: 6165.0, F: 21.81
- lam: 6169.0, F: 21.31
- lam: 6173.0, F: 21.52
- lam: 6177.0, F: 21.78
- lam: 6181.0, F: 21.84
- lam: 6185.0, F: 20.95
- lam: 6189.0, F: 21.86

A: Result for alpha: 4.0 angstroms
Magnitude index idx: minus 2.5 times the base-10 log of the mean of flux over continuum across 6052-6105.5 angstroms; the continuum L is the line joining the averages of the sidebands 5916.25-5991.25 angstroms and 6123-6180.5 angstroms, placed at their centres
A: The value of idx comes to -0.21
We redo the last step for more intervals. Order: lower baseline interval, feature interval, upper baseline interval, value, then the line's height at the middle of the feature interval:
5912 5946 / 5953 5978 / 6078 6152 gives 0.454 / 21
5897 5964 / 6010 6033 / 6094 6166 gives -0.124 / 20.3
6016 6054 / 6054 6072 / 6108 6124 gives -0.013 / 24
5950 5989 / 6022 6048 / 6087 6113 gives -0.179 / 20.1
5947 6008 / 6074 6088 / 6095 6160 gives -0.143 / 21.8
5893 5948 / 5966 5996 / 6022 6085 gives 0.152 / 22.1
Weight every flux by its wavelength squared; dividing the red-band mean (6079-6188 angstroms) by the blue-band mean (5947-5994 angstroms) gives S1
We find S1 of 1.71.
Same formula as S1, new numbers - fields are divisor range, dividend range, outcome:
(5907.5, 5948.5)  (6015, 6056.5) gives 1.26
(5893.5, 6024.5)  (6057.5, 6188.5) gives 1.34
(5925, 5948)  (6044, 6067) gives 1.32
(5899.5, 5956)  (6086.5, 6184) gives 1.40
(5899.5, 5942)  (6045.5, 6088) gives 1.26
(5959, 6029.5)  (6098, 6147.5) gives 1.30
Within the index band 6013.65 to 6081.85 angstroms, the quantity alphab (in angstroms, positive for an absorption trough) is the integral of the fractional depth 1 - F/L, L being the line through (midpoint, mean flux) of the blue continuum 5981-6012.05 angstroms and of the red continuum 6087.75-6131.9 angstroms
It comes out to -4.7 angstroms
